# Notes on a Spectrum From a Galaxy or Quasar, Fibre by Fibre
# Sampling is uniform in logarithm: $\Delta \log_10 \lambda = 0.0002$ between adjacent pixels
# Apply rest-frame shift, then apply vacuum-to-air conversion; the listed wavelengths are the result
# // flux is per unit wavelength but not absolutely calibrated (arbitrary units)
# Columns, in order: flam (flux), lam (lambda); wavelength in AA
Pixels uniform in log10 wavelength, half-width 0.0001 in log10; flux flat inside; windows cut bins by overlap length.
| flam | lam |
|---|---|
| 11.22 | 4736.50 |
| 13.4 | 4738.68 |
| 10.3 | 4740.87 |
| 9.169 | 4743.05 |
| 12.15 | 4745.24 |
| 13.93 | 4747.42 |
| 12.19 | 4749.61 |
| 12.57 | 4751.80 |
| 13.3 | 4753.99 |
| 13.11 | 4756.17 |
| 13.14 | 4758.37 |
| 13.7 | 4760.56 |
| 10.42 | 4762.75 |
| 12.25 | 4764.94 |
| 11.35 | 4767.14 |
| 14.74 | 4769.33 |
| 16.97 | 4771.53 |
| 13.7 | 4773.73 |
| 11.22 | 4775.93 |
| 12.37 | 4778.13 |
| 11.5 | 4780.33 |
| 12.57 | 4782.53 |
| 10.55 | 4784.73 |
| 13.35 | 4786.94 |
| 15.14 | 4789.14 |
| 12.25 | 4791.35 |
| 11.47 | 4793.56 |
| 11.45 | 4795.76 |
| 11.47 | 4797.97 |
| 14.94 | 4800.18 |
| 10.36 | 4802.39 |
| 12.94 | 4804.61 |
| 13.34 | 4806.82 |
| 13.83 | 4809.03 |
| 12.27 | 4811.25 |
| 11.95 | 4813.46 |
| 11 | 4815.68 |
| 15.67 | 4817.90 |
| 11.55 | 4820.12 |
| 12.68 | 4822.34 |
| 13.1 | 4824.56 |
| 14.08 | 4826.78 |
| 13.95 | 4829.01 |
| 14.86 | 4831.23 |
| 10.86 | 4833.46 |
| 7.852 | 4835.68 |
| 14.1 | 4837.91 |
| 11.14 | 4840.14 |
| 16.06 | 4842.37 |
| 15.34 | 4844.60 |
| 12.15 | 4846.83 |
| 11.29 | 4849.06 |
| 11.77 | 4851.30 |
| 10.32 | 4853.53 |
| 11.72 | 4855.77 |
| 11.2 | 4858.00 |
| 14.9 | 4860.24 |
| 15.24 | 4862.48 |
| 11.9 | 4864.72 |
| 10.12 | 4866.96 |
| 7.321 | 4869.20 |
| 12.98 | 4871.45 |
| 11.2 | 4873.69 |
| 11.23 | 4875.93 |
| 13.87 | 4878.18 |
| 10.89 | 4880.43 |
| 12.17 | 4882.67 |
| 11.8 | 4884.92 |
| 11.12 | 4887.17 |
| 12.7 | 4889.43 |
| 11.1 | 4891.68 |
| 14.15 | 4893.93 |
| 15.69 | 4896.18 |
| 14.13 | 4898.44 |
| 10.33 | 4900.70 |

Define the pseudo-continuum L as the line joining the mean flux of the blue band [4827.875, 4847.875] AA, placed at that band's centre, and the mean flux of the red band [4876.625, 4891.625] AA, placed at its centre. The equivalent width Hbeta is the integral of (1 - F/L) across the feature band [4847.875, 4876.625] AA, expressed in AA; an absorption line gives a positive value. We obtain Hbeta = 1.8 AA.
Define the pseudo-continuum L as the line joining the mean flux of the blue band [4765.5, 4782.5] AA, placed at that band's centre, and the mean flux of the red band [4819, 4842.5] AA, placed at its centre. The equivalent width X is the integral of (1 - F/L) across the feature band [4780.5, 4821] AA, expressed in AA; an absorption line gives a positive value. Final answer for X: 1.0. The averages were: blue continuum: 13.1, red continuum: 12.6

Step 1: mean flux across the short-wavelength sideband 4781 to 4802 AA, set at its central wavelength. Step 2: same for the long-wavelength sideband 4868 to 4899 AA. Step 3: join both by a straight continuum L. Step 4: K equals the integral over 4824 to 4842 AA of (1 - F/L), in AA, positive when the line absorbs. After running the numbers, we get -0.4 AA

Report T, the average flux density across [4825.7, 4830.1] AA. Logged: 14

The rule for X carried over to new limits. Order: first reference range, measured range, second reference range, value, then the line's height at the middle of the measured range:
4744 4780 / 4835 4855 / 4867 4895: -0.5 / 12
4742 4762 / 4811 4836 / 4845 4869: -1.0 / 12.2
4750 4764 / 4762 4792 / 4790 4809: -0.5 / 12.5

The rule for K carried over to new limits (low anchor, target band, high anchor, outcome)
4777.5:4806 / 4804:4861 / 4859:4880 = -2.28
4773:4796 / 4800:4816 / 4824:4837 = -0.16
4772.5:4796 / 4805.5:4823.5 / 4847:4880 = -0.94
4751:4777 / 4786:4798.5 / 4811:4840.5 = 0.26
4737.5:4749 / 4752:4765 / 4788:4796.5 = -0.67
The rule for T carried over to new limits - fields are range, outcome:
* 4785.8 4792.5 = 13.5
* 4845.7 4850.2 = 11.7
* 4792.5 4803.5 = 11.9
